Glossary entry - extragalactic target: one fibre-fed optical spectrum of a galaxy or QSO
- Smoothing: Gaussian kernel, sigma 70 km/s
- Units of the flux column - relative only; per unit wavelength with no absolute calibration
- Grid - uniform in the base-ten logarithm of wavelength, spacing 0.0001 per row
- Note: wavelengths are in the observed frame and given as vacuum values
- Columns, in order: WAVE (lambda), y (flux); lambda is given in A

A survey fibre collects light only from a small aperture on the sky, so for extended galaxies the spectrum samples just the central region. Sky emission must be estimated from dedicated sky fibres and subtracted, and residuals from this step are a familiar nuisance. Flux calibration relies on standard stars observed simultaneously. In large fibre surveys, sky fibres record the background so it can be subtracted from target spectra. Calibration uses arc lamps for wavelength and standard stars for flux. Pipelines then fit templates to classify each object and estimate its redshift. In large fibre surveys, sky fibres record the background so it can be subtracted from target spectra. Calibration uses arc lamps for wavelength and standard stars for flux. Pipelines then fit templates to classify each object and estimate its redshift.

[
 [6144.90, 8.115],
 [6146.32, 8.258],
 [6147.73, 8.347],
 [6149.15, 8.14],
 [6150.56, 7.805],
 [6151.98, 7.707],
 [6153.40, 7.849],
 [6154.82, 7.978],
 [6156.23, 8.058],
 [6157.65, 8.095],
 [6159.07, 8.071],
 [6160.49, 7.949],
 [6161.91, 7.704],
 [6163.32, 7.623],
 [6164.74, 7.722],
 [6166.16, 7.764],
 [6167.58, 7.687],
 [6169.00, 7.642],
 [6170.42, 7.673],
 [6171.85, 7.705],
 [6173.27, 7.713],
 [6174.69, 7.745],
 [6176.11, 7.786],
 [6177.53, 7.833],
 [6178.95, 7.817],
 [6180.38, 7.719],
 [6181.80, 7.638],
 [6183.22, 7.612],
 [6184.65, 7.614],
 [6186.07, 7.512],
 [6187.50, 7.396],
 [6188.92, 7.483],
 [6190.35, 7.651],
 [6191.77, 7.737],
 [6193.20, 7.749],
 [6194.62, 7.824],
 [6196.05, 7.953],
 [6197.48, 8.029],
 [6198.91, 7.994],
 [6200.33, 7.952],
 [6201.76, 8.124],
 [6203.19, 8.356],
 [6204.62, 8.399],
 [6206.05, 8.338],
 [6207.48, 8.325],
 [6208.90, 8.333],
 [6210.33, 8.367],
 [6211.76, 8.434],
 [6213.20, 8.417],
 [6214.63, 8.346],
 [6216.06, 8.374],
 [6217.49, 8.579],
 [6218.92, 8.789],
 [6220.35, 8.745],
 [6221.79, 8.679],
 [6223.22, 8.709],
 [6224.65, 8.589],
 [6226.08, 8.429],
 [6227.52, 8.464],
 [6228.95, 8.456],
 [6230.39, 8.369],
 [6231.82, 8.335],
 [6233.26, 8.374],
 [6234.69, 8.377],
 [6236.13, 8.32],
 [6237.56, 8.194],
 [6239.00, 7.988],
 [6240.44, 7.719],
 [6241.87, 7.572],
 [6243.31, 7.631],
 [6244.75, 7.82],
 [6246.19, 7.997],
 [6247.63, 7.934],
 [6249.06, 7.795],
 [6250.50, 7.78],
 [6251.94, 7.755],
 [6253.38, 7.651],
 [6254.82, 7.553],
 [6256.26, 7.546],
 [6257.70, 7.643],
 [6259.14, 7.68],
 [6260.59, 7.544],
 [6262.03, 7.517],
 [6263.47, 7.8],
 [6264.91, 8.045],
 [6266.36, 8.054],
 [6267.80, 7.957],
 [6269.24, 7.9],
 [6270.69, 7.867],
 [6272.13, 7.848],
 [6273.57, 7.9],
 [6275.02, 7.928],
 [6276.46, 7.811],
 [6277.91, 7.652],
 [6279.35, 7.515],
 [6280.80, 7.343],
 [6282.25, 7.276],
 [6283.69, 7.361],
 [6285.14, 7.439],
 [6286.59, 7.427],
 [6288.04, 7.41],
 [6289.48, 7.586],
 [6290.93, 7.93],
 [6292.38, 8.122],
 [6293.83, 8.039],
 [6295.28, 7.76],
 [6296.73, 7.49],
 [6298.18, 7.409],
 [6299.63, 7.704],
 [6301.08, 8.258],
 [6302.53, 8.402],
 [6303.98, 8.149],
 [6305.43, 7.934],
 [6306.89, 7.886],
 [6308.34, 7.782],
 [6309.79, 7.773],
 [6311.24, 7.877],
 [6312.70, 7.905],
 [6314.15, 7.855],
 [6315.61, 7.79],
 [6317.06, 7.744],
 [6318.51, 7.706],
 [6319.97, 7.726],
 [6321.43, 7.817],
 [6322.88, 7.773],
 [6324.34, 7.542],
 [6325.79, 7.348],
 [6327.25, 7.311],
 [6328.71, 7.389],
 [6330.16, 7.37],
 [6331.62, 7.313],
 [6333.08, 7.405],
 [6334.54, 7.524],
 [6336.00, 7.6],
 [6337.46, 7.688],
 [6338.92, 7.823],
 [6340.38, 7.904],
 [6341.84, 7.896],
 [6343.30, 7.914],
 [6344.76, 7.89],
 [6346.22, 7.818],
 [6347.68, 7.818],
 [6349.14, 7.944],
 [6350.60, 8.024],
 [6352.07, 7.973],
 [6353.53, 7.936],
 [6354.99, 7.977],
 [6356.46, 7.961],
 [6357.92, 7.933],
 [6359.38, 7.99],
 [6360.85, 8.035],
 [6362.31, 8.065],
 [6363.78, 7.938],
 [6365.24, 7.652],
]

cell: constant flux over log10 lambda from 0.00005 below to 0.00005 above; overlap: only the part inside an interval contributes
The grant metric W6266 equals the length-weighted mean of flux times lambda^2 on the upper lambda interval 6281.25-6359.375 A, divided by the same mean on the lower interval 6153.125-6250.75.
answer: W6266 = 1.0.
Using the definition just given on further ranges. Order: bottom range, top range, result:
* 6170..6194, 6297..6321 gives 1.07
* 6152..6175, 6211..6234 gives 1.11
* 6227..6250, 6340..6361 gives 1.02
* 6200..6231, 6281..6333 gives 0.94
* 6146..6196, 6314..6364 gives 1.05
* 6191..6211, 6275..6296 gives 0.97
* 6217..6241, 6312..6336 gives 0.93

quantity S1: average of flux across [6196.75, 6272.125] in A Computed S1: 8.11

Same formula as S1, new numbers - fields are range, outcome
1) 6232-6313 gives 7.8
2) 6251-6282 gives 7.73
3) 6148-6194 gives 7.76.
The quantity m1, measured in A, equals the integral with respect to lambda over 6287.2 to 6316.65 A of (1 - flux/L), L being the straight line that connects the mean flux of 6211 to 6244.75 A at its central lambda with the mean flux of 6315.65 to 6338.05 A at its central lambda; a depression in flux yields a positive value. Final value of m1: -0.38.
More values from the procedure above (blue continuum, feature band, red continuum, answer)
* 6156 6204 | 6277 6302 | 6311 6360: 0.39 A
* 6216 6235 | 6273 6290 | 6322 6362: 1.26 A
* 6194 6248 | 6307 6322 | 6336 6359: 0.35 A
